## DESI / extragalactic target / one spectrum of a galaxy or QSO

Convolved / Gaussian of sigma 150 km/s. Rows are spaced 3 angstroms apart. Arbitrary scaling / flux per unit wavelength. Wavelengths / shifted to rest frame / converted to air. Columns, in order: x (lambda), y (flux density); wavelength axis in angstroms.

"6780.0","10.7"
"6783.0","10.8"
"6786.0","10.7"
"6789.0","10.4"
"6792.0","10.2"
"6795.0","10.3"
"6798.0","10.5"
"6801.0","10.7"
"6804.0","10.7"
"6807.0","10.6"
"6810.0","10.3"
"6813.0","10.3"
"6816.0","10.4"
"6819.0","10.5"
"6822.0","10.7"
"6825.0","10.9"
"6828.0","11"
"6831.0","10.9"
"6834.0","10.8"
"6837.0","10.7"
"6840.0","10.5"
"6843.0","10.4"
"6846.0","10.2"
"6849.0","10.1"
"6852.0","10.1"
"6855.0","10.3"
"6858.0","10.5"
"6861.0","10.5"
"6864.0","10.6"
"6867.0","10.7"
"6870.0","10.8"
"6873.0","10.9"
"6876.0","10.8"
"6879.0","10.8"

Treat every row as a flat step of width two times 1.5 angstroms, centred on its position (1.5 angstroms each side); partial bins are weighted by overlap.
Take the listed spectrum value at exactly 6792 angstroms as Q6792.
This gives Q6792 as 10.2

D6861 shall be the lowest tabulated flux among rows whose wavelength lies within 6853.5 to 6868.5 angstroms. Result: 10.3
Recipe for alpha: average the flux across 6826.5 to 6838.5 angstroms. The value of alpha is 10.8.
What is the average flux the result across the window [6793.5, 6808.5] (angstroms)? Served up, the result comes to 10.6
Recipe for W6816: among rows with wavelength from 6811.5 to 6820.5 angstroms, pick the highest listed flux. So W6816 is 10.5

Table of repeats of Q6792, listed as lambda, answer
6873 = 10.9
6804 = 10.7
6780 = 10.7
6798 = 10.5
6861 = 10.5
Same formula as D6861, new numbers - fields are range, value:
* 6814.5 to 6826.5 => 10.4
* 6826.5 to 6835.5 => 10.8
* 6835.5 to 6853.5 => 10.1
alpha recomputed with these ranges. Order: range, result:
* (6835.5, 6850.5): 10.4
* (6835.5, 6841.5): 10.6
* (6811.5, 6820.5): 10.4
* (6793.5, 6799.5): 10.4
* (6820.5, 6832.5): 10.9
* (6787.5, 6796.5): 10.3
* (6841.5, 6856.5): 10.2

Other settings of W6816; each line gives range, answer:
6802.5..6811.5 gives 10.7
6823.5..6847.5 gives 11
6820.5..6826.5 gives 10.9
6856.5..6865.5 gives 10.6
